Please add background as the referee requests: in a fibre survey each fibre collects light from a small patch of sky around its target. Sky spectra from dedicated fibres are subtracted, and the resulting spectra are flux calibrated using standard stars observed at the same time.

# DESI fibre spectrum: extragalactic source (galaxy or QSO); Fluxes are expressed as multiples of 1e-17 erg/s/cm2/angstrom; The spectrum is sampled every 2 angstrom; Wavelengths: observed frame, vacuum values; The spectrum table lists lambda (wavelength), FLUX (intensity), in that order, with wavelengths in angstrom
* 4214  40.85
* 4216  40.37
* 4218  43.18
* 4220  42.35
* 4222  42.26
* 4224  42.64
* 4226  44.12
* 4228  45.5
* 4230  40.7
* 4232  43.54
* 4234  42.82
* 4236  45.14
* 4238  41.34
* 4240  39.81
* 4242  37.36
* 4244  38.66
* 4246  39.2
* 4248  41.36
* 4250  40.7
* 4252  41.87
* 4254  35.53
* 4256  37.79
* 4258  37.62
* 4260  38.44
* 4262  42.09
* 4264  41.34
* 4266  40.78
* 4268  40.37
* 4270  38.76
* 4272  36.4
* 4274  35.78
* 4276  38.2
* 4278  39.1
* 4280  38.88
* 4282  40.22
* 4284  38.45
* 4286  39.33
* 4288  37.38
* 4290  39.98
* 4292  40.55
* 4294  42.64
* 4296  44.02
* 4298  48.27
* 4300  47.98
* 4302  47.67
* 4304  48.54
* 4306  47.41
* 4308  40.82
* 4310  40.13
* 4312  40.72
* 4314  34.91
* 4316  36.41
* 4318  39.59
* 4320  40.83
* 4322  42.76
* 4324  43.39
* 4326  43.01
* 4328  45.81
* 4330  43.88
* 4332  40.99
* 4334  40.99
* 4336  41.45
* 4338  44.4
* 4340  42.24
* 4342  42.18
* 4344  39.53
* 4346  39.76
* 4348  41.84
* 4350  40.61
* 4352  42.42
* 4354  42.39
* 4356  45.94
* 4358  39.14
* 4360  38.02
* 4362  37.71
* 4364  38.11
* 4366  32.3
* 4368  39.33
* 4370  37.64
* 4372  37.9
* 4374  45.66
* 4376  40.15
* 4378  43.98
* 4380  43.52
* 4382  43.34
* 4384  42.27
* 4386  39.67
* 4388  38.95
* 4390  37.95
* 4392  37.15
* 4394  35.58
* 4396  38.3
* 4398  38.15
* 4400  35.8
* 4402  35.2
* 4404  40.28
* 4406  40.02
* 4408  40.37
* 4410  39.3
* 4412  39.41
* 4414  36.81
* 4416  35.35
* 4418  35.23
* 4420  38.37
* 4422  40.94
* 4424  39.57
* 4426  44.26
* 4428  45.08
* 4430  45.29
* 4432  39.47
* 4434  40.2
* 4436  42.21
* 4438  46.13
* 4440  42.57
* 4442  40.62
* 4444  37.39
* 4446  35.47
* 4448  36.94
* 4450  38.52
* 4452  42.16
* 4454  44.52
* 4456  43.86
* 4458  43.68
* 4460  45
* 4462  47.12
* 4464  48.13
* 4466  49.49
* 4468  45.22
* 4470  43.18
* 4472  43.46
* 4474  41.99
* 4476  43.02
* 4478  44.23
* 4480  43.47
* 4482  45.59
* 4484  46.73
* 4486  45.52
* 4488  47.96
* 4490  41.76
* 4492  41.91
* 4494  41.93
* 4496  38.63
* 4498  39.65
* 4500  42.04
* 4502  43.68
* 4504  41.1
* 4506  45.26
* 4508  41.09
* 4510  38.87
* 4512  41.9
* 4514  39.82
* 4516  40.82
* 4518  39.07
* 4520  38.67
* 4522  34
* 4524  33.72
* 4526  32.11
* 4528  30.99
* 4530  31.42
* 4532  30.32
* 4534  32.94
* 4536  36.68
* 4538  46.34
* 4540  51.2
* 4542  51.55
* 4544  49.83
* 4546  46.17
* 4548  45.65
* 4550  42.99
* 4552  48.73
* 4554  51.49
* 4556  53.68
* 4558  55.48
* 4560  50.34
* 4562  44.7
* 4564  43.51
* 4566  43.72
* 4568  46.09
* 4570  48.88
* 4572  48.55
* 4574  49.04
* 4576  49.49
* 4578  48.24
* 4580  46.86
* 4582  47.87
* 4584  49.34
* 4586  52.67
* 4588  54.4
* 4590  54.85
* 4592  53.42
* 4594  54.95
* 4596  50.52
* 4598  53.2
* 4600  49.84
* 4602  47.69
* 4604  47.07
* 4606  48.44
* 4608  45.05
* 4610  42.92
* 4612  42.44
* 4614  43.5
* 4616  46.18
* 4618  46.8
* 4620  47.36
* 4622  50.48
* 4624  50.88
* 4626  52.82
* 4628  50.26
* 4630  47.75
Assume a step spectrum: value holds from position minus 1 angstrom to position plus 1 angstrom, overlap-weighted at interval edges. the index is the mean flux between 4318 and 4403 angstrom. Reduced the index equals 40.5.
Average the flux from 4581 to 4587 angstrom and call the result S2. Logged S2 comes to 50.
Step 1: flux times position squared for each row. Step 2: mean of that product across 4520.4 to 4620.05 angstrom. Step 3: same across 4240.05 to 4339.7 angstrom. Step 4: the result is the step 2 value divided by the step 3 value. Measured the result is 1.3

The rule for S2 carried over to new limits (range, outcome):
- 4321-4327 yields 43.1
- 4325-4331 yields 44.2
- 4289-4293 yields 40.3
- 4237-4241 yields 40.6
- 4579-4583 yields 47.4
